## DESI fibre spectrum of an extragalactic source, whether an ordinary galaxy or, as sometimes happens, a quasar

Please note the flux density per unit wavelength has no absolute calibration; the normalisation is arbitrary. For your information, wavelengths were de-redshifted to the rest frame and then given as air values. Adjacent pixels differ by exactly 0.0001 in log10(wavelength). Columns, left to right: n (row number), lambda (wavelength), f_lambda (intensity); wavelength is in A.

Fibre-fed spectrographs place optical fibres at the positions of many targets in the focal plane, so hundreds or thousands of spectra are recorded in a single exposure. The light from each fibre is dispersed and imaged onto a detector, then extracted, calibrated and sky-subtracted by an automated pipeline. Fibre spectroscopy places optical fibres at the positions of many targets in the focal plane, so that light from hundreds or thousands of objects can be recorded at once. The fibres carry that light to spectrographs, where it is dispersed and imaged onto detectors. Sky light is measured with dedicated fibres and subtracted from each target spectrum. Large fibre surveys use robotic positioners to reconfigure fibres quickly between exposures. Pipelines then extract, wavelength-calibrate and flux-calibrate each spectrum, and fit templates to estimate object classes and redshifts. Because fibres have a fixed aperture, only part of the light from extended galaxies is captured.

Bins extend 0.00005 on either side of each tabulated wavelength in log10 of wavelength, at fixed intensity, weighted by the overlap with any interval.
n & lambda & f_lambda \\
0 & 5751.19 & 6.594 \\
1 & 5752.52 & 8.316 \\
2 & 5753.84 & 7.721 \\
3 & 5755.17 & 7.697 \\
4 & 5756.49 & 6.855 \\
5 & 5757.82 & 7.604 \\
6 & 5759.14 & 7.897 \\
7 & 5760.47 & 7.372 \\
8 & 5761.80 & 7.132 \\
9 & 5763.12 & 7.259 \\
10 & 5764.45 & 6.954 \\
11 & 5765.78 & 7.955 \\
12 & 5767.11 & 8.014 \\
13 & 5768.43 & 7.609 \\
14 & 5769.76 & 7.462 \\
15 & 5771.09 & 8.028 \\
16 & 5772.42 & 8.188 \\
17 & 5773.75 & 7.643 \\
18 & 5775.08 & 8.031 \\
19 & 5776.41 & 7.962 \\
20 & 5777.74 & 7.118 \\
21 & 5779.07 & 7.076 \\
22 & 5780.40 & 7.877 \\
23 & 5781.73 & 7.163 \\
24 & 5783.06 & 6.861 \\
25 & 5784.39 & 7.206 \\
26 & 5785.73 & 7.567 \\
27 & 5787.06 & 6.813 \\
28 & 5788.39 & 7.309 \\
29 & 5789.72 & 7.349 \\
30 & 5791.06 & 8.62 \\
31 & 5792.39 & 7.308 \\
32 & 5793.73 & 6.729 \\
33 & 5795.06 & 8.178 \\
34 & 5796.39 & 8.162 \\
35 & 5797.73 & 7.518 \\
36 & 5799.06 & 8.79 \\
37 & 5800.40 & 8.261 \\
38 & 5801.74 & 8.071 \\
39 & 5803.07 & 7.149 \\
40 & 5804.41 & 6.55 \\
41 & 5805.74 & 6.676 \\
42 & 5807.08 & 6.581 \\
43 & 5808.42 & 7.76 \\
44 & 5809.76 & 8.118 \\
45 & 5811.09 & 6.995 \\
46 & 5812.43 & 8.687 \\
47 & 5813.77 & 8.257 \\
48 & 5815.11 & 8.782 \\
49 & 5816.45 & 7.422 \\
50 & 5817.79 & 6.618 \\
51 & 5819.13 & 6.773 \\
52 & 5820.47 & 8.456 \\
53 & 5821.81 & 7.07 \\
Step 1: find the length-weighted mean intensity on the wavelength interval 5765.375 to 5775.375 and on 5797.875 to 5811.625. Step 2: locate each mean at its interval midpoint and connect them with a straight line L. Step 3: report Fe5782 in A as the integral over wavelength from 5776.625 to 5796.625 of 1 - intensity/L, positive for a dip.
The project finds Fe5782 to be 0.7 A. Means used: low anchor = 7.86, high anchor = 7.5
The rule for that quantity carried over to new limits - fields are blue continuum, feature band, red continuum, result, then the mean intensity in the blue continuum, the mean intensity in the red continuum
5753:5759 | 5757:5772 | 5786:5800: 0.00 A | 7.54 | 7.69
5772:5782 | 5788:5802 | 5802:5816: -0.46 A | 7.64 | 7.57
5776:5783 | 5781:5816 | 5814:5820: -0.75 A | 7.37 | 7.49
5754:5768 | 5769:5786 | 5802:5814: -0.21 A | 7.49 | 7.41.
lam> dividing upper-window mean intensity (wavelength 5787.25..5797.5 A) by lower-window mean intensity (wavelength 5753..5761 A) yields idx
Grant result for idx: 1.0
